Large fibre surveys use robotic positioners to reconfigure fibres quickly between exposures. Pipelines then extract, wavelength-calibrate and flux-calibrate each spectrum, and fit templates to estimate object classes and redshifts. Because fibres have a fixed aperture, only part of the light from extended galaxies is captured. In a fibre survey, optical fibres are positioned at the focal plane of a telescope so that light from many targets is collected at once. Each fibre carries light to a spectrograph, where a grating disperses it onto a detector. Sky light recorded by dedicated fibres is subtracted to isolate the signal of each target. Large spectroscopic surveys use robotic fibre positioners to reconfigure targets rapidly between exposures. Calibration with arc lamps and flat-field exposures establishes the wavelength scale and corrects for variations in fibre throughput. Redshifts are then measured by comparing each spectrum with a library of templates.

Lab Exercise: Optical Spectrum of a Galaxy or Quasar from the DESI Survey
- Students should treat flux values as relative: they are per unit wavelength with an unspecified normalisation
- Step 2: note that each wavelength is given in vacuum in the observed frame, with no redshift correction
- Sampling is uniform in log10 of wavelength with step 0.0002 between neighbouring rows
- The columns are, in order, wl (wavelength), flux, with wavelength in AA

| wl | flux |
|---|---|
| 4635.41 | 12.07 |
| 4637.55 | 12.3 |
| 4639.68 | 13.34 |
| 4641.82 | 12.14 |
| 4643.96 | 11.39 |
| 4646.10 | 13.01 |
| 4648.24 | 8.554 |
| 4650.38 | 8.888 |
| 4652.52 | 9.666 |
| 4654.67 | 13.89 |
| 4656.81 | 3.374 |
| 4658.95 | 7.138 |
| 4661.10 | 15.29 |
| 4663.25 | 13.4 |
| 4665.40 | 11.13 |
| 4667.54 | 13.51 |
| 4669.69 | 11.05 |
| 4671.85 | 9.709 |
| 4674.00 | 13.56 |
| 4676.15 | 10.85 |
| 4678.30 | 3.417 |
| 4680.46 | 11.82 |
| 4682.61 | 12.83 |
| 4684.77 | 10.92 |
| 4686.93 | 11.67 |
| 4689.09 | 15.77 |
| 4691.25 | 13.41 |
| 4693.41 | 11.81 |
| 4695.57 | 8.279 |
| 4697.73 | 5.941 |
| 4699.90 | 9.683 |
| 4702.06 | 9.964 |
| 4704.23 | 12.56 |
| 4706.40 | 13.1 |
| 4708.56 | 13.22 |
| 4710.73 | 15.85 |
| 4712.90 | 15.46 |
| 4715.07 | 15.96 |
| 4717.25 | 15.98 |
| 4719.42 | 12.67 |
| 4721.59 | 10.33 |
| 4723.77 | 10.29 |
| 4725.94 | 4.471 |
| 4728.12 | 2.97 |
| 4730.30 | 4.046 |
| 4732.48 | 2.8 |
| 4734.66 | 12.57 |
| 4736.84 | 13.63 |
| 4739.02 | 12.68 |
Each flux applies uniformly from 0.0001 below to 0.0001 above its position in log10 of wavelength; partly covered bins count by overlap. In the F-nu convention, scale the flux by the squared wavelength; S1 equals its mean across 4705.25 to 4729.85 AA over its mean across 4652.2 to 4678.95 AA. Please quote 1.1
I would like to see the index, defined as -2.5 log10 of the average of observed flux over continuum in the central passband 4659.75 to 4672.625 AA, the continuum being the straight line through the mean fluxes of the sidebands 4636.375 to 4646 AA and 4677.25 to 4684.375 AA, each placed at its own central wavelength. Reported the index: -0.16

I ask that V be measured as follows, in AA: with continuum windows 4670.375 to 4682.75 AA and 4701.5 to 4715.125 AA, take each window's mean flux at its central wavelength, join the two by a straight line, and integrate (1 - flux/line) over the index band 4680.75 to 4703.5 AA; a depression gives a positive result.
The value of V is 1.4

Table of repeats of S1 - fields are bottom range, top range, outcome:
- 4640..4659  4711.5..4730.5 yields 1.09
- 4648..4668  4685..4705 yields 1.06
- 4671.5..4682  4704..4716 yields 1.46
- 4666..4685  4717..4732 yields 0.75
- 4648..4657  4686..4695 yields 1.39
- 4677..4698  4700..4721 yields 1.27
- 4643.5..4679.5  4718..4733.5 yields 0.69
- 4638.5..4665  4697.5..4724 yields 1.20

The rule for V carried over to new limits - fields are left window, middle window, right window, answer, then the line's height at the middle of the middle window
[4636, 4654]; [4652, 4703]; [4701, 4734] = 0.99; 11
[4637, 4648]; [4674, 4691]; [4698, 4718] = 1.96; 12.8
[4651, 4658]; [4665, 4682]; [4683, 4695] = 0.27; 10.9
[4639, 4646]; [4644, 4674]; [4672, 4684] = 1.62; 11.5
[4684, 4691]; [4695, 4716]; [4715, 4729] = -1.43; 11.4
